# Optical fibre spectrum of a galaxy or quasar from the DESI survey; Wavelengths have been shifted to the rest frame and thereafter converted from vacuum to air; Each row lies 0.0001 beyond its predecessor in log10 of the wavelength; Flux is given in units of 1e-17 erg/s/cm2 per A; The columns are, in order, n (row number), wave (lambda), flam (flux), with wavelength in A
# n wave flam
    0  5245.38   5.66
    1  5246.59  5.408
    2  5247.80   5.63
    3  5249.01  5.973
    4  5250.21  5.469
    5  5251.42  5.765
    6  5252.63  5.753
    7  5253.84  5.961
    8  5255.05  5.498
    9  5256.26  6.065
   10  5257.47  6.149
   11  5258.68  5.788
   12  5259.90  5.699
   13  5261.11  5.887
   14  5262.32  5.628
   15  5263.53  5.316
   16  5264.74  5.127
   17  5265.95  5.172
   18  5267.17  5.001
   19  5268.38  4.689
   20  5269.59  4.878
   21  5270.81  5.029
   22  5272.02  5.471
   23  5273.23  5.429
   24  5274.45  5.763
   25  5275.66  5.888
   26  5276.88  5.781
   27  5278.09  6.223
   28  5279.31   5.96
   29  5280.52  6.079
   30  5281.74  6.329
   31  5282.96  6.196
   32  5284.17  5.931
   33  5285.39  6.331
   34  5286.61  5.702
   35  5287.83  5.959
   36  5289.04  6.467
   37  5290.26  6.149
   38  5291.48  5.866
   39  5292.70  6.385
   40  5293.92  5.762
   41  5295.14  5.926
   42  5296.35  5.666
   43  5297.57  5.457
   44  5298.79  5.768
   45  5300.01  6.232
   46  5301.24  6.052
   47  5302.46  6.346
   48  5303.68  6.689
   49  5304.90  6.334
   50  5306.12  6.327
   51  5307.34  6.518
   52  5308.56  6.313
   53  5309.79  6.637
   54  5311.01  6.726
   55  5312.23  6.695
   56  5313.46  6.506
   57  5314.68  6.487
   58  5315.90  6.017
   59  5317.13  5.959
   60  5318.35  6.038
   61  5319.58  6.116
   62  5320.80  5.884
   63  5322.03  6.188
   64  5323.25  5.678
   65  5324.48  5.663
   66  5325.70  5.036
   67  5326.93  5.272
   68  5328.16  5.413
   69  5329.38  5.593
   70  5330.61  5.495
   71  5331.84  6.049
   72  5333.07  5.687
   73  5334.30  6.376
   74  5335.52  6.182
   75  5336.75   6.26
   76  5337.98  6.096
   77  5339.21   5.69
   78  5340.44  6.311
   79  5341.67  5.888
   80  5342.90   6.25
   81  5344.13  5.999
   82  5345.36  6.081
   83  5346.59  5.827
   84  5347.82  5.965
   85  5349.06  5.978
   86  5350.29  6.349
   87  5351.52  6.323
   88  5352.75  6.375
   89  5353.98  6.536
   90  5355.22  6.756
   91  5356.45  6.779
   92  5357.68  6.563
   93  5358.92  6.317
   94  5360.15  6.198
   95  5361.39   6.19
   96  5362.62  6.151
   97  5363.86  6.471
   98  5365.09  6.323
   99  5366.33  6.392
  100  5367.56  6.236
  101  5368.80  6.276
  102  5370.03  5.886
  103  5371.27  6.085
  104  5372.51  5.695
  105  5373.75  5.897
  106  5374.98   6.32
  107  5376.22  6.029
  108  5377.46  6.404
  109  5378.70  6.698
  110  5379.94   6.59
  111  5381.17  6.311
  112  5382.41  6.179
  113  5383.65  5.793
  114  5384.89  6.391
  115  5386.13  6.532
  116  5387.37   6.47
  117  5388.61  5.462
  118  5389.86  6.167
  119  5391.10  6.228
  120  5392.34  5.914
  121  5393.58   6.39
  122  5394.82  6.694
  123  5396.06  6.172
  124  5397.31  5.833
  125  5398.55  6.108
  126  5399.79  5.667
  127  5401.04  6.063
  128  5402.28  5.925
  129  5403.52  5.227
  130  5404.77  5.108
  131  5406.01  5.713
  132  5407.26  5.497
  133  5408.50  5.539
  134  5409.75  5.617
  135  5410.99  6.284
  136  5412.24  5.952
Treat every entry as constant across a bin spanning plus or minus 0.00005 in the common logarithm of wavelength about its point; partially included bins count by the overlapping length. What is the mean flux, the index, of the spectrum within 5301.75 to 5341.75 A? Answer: 6.08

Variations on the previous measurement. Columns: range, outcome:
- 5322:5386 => 6.11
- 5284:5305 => 6.05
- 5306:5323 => 6.3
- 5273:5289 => 6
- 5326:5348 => 5.9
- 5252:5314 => 5.91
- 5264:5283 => 5.54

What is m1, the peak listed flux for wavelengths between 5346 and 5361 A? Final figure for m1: 6.779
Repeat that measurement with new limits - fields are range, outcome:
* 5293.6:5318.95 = 6.726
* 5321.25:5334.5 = 6.376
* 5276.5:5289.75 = 6.467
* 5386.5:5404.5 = 6.694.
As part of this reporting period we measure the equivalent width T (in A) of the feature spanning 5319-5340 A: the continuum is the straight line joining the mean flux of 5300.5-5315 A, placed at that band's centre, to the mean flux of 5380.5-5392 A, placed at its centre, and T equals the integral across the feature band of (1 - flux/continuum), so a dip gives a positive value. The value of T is 1.9 A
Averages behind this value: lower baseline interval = 6.46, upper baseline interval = 6.17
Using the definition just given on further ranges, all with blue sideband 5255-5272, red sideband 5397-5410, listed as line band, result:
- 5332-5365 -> -3.8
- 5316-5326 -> -0.6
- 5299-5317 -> -2.9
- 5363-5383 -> -2.2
